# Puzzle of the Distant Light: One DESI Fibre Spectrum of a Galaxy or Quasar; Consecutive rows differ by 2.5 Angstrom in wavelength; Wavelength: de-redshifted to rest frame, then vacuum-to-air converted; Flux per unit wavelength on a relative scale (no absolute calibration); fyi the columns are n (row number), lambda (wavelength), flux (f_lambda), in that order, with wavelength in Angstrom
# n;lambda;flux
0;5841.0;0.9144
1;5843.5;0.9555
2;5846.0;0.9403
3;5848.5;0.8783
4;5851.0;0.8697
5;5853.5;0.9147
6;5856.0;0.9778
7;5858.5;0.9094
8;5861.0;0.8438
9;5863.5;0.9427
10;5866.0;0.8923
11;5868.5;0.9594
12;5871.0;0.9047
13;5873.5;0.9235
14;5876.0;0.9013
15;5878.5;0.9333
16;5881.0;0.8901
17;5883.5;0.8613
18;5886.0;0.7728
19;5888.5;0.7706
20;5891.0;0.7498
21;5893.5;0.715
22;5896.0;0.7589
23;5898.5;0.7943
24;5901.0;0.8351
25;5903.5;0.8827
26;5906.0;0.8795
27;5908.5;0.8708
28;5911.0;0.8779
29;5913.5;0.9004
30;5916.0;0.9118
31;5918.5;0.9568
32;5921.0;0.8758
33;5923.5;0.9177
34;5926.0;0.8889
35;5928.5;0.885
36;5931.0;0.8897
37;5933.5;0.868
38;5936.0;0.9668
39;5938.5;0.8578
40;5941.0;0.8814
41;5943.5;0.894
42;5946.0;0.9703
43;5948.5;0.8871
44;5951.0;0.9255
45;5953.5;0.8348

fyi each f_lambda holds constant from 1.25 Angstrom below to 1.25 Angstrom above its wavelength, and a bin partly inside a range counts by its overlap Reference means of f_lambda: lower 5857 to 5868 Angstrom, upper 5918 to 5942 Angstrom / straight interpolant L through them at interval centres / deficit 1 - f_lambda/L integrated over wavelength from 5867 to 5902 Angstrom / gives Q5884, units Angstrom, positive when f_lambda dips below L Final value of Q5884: 2.33 Angstrom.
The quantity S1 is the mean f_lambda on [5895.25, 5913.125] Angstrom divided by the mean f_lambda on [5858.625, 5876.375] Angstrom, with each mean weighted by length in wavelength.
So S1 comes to 0.93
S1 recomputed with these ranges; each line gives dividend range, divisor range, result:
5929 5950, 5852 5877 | 0.98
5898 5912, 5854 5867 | 0.94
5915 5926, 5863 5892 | 1.04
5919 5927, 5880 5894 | 1.13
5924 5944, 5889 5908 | 1.11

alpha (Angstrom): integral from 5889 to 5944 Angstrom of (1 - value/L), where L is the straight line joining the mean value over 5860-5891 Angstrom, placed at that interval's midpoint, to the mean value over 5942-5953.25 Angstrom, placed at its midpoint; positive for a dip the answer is 2.0 Angstrom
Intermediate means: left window 0.878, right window 0.911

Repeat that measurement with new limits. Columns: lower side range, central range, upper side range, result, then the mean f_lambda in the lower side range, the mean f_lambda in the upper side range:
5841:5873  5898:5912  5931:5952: 0.77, 0.916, 0.905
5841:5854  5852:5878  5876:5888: -0.89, 0.912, 0.862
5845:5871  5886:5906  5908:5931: 2.48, 0.912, 0.899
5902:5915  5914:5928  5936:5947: -0.27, 0.882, 0.907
